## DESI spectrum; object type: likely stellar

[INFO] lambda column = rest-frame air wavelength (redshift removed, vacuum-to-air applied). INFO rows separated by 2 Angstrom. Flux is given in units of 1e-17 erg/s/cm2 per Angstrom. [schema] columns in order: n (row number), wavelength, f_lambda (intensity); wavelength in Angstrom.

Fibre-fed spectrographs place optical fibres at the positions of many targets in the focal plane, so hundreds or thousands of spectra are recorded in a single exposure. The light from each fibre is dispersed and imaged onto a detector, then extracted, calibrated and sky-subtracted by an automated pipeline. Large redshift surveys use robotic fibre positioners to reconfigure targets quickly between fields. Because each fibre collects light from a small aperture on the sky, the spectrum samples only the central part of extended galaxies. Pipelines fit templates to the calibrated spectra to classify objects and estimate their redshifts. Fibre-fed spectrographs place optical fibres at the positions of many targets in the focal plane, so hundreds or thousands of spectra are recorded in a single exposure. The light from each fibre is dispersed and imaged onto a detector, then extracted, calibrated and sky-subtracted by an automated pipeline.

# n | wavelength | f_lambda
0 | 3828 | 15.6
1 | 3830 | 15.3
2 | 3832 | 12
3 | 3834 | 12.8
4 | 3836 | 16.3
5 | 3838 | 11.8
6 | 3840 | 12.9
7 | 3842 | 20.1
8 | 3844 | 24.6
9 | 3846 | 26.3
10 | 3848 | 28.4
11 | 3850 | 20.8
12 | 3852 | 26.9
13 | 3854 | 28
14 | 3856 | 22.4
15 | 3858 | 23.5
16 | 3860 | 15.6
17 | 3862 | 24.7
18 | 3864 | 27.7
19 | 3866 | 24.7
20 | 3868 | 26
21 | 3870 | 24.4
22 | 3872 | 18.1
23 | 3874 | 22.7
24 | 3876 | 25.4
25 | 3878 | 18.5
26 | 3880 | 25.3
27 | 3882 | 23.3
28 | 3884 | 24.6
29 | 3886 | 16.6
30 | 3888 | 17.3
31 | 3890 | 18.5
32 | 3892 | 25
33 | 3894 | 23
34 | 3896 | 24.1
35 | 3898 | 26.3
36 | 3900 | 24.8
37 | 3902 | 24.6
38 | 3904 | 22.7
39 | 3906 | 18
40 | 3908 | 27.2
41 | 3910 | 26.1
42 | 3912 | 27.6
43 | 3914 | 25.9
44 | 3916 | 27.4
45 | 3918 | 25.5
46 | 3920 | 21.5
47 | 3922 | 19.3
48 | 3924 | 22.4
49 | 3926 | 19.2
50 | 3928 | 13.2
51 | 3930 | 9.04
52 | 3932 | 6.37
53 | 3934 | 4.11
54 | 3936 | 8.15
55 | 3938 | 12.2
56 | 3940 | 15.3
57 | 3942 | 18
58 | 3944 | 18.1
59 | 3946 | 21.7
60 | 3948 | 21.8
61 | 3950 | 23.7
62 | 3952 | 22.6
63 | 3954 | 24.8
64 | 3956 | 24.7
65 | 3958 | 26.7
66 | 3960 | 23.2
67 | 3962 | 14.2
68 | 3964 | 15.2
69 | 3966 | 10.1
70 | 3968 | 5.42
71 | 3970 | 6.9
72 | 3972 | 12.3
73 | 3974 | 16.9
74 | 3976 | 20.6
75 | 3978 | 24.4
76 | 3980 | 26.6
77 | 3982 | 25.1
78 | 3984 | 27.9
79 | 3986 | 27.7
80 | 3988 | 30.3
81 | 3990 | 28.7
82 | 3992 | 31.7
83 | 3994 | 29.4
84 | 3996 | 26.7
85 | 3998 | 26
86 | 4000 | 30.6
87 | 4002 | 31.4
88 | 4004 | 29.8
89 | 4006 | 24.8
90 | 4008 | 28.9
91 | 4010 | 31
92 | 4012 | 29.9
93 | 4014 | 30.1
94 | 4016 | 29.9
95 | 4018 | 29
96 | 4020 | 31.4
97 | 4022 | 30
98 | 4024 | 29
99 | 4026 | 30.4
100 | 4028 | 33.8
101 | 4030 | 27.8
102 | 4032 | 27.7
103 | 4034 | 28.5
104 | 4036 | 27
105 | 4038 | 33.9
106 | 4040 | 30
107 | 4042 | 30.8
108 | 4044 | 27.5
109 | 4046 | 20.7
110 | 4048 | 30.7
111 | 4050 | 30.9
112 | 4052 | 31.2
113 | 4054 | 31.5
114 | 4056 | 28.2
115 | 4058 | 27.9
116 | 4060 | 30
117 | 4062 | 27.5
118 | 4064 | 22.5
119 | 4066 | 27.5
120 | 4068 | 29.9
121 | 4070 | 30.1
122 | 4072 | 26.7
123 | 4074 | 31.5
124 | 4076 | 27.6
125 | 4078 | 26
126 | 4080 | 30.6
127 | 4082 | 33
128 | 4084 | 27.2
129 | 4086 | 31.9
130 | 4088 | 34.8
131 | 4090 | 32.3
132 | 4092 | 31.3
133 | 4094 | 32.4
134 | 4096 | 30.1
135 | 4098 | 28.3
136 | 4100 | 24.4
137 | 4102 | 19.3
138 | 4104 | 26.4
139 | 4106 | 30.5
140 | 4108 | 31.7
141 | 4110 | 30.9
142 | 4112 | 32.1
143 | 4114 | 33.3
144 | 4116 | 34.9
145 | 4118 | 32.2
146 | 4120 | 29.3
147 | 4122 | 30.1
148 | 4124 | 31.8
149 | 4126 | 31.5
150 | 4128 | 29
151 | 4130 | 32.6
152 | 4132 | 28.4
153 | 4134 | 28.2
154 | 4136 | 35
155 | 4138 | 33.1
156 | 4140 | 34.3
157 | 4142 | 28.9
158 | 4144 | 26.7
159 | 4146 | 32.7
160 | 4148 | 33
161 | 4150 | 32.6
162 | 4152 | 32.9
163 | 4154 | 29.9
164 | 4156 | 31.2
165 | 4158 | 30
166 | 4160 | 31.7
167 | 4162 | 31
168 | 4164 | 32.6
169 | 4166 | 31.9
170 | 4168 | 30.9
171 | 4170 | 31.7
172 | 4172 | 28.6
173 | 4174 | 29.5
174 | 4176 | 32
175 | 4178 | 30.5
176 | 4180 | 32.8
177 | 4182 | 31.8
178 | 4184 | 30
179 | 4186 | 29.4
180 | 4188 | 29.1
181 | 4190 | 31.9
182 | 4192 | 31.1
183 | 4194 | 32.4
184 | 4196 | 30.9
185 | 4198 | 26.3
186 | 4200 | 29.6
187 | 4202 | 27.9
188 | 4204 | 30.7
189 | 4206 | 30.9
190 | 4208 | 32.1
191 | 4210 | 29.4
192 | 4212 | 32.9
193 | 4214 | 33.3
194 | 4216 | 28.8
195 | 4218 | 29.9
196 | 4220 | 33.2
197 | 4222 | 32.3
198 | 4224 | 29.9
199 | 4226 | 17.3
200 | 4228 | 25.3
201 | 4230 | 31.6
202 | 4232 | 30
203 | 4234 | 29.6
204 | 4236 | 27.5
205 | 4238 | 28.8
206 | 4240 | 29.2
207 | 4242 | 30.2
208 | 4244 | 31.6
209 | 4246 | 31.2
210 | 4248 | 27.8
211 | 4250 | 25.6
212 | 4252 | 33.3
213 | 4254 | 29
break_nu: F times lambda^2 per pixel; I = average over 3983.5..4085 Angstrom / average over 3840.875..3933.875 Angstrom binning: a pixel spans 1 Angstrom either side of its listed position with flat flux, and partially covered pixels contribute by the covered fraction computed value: 1.41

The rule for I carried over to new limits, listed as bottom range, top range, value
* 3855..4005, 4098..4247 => 1.58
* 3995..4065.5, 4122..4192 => 1.14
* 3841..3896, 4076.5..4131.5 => 1.48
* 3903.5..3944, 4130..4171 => 1.91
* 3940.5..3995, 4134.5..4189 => 1.61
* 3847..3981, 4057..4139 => 1.59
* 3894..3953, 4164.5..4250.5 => 1.73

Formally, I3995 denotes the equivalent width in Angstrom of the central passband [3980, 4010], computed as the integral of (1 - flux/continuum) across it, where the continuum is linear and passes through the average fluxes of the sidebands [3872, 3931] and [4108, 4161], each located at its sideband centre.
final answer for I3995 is -3.1 Angstrom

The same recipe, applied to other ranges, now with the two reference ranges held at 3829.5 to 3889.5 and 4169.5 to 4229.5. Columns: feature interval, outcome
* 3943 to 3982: 7.8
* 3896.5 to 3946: 7.3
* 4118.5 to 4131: -1.2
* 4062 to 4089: -2.3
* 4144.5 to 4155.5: -1.2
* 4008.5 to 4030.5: -4.2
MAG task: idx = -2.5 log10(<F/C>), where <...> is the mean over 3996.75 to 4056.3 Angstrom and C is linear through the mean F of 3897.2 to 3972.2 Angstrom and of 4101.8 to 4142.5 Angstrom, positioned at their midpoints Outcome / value -0.19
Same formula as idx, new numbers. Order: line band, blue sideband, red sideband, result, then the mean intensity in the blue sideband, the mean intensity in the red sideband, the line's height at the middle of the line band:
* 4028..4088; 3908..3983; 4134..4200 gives -0.16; 18.7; 31.1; 25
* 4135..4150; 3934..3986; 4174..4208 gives -0.15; 18.6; 30.5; 28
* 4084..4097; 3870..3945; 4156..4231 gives -0.19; 20.2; 30.3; 26.7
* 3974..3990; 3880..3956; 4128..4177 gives -0.10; 20.4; 31.2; 23.3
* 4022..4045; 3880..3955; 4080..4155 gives -0.13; 20.3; 30.7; 26.4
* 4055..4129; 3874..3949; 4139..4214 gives -0.08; 20.3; 30.9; 27.5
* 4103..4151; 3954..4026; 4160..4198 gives -0.07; 24.8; 30.9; 29.2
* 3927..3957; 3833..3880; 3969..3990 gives 0.33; 21.9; 22.2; 22.1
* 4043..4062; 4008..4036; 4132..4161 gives 0.05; 29.7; 31.3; 30.1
